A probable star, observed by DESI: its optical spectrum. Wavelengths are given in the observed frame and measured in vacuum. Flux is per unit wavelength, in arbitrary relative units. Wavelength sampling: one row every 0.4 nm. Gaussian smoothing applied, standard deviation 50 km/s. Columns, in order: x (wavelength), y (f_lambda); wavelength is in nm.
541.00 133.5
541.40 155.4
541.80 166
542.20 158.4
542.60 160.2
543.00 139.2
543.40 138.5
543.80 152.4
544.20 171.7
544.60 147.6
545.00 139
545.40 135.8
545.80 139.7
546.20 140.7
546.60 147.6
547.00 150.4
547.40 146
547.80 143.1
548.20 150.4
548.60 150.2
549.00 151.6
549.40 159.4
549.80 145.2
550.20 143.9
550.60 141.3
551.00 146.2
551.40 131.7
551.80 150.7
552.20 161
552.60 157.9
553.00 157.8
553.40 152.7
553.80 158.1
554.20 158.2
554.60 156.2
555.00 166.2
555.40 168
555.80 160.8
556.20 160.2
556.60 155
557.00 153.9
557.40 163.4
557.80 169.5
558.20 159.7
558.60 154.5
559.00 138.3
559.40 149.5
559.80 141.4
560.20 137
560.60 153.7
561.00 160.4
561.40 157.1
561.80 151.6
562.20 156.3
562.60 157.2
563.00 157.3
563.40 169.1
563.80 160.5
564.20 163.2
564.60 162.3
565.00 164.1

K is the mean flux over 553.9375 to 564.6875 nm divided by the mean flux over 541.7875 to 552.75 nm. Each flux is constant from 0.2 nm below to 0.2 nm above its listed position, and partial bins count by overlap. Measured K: 1.06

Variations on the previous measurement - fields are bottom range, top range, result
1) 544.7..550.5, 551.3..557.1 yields 1.08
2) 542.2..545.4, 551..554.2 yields 1.02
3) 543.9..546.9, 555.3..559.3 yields 1.08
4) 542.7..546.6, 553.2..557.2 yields 1.09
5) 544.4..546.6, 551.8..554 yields 1.11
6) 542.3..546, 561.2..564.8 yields 1.08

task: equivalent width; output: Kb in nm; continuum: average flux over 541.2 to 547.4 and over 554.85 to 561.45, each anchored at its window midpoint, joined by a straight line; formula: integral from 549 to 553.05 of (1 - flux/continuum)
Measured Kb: 0.08 nm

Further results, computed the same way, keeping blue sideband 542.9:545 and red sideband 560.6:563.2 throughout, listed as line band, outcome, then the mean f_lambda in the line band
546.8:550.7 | 0.08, 148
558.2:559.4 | 0.05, 149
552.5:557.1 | -0.16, 159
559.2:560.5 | 0.10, 143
